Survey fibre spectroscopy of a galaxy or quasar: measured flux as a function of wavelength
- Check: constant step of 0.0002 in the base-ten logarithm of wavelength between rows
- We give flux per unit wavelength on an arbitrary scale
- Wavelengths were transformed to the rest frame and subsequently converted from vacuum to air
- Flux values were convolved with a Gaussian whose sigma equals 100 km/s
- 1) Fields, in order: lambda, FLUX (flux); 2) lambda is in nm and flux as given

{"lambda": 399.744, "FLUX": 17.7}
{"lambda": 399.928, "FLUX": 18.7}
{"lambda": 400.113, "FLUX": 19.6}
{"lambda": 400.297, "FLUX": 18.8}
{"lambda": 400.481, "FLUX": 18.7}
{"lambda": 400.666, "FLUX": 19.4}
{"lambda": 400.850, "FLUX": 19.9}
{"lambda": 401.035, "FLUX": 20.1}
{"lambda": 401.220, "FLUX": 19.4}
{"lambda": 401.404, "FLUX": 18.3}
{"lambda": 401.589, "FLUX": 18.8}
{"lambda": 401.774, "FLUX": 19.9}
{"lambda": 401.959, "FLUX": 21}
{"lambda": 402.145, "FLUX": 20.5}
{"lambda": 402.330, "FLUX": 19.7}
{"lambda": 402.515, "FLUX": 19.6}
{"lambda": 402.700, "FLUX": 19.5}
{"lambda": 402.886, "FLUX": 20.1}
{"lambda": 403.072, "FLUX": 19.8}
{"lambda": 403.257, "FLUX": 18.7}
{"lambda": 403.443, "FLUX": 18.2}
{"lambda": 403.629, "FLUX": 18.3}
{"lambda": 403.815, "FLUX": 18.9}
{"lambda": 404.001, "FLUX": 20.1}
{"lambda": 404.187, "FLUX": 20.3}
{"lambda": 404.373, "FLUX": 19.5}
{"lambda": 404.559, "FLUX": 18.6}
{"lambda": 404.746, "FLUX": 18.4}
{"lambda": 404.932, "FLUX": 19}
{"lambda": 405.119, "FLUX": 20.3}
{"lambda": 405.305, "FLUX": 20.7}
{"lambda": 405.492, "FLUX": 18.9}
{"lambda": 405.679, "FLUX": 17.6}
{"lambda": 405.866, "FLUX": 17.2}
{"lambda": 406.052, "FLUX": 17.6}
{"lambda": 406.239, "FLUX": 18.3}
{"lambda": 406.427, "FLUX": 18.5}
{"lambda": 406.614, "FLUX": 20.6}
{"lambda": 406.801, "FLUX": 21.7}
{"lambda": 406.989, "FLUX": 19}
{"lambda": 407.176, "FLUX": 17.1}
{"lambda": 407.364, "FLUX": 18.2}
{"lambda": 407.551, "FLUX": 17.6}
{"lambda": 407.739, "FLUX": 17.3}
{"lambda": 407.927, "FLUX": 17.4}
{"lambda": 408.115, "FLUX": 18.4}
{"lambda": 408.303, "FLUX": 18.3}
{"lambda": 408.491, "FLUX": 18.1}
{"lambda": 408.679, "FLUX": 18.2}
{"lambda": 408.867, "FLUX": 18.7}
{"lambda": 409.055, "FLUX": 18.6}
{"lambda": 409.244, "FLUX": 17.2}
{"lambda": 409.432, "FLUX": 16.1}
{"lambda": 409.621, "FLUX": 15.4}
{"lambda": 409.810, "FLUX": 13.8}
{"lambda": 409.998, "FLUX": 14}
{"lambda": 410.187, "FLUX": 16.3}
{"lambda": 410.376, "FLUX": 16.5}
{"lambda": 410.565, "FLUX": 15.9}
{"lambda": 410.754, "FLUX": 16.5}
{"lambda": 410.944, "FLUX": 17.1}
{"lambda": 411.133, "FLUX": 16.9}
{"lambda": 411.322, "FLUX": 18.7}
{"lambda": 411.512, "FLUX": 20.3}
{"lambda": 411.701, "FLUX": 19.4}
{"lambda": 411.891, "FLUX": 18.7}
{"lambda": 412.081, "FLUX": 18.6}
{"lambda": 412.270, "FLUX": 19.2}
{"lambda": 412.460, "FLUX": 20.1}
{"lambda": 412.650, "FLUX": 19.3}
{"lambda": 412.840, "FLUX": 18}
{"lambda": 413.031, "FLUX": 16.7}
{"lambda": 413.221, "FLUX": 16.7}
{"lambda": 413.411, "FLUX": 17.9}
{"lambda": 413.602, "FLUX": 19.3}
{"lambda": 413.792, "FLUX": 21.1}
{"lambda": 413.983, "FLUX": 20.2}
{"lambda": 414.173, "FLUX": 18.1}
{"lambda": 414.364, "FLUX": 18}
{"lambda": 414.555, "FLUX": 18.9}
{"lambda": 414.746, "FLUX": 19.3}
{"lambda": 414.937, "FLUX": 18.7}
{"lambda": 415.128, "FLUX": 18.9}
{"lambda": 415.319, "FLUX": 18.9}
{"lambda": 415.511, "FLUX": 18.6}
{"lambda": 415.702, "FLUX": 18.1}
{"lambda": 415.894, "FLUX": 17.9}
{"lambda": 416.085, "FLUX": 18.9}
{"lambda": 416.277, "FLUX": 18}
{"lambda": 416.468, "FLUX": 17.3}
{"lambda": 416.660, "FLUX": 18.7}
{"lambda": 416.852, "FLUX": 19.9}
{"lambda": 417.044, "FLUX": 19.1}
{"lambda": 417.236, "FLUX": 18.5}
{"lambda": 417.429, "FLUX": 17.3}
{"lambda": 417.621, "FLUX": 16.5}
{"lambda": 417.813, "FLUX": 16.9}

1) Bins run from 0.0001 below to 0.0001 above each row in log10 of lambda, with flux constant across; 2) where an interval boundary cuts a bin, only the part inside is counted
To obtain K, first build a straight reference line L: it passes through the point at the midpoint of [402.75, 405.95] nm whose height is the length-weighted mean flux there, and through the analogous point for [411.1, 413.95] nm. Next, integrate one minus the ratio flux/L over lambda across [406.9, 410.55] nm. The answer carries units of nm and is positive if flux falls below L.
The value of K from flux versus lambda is 0.35 nm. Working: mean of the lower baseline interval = 19.1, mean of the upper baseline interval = 18.8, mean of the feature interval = 17.1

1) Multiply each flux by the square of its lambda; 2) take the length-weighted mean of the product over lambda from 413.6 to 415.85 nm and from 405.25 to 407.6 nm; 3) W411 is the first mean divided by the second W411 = 1.1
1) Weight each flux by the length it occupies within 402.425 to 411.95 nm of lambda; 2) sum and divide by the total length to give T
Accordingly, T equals 18.2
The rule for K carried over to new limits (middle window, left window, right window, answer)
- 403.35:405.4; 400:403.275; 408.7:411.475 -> -0.08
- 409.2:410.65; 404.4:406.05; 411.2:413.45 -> 0.24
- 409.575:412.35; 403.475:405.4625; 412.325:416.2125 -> 0.25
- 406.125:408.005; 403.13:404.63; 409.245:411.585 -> -0.08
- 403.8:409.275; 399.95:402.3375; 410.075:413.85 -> 0.04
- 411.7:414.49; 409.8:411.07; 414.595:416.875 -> -0.24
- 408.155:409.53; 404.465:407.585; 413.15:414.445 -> 0.07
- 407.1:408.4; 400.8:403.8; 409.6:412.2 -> 0.01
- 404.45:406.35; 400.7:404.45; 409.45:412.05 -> 0.00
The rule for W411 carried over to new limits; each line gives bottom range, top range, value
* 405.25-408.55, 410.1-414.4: 1.02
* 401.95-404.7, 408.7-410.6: 0.87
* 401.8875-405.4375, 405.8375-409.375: 0.96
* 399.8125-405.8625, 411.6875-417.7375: 1.02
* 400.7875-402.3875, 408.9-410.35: 0.85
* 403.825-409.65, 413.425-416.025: 1.06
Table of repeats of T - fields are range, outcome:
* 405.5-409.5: 18.2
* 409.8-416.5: 18.1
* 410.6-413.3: 18.3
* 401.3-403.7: 19.4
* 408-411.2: 16.8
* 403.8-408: 18.8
